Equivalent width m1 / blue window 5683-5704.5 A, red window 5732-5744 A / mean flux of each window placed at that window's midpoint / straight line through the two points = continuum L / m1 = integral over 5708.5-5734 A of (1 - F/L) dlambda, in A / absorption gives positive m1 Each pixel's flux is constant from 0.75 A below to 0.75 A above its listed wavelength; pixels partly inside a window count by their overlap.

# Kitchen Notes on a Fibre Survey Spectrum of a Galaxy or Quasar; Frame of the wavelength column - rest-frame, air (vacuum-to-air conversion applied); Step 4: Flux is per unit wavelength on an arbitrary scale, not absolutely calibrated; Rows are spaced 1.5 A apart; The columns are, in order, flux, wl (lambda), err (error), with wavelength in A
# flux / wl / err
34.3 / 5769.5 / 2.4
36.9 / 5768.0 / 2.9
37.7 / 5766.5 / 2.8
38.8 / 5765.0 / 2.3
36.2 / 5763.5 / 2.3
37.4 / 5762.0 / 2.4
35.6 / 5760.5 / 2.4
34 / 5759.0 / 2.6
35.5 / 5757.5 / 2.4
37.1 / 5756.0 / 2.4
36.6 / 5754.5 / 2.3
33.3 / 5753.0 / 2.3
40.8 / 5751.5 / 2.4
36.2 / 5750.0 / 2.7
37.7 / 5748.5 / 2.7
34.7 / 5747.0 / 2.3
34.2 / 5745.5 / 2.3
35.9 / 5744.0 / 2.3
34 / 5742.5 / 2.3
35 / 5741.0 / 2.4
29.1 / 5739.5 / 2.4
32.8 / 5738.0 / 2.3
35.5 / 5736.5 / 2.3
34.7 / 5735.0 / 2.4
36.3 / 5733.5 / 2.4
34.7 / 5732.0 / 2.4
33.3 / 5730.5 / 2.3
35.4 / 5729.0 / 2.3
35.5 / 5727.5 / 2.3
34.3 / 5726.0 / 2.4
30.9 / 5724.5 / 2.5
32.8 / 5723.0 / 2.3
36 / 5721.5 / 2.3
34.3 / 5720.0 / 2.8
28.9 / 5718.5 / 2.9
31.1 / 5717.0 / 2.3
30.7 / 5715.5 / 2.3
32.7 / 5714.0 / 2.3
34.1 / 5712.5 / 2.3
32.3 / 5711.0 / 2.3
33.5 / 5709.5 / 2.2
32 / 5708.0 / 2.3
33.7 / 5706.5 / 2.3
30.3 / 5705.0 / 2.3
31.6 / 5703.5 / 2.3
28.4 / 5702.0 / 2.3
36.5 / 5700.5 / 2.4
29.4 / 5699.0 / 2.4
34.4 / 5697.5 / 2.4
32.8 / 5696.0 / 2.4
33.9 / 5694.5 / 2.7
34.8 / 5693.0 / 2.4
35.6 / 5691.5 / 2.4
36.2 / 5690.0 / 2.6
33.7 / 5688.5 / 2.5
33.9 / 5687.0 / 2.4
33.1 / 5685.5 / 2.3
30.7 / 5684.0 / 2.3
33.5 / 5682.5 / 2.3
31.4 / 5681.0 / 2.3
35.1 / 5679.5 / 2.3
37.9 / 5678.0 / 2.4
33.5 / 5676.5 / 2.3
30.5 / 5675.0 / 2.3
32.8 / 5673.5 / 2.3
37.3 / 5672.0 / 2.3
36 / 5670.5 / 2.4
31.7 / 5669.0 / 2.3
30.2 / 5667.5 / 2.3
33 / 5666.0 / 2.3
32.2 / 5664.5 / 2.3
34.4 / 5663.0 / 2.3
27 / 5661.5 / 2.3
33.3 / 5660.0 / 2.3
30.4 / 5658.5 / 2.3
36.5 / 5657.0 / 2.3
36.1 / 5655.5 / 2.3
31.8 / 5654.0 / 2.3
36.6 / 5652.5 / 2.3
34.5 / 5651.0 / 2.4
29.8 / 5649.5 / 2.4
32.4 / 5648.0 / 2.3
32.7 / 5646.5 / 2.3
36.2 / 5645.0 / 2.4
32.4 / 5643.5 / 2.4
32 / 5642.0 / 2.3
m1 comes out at 0.34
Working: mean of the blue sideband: 33.2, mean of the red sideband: 34.1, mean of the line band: 33.3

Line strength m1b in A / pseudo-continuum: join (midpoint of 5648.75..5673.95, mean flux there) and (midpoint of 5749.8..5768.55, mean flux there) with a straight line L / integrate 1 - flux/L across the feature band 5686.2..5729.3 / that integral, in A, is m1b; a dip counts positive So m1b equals 2.14 A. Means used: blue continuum 33.2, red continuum 36.6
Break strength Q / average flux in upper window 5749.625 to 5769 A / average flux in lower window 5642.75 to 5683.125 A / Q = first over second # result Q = 1.10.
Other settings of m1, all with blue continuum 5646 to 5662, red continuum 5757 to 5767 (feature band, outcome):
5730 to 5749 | 0.7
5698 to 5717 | 1.4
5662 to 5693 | 0.1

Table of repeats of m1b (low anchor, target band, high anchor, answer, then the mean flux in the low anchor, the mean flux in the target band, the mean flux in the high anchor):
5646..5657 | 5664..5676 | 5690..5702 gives 0.2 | 33.6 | 33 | 33.7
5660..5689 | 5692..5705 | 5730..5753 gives 0.4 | 33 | 32.6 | 35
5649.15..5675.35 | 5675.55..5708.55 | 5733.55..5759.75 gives 0.5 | 33.1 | 33.3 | 35.2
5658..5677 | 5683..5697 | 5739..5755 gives -0.2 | 32.5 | 33.9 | 35.3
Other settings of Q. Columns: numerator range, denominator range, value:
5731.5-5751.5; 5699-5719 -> 1.09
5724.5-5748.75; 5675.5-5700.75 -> 1.02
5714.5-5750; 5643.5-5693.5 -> 1.01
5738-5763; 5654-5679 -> 1.06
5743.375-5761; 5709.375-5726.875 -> 1.10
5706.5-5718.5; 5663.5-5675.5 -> 0.97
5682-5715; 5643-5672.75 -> 0.99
